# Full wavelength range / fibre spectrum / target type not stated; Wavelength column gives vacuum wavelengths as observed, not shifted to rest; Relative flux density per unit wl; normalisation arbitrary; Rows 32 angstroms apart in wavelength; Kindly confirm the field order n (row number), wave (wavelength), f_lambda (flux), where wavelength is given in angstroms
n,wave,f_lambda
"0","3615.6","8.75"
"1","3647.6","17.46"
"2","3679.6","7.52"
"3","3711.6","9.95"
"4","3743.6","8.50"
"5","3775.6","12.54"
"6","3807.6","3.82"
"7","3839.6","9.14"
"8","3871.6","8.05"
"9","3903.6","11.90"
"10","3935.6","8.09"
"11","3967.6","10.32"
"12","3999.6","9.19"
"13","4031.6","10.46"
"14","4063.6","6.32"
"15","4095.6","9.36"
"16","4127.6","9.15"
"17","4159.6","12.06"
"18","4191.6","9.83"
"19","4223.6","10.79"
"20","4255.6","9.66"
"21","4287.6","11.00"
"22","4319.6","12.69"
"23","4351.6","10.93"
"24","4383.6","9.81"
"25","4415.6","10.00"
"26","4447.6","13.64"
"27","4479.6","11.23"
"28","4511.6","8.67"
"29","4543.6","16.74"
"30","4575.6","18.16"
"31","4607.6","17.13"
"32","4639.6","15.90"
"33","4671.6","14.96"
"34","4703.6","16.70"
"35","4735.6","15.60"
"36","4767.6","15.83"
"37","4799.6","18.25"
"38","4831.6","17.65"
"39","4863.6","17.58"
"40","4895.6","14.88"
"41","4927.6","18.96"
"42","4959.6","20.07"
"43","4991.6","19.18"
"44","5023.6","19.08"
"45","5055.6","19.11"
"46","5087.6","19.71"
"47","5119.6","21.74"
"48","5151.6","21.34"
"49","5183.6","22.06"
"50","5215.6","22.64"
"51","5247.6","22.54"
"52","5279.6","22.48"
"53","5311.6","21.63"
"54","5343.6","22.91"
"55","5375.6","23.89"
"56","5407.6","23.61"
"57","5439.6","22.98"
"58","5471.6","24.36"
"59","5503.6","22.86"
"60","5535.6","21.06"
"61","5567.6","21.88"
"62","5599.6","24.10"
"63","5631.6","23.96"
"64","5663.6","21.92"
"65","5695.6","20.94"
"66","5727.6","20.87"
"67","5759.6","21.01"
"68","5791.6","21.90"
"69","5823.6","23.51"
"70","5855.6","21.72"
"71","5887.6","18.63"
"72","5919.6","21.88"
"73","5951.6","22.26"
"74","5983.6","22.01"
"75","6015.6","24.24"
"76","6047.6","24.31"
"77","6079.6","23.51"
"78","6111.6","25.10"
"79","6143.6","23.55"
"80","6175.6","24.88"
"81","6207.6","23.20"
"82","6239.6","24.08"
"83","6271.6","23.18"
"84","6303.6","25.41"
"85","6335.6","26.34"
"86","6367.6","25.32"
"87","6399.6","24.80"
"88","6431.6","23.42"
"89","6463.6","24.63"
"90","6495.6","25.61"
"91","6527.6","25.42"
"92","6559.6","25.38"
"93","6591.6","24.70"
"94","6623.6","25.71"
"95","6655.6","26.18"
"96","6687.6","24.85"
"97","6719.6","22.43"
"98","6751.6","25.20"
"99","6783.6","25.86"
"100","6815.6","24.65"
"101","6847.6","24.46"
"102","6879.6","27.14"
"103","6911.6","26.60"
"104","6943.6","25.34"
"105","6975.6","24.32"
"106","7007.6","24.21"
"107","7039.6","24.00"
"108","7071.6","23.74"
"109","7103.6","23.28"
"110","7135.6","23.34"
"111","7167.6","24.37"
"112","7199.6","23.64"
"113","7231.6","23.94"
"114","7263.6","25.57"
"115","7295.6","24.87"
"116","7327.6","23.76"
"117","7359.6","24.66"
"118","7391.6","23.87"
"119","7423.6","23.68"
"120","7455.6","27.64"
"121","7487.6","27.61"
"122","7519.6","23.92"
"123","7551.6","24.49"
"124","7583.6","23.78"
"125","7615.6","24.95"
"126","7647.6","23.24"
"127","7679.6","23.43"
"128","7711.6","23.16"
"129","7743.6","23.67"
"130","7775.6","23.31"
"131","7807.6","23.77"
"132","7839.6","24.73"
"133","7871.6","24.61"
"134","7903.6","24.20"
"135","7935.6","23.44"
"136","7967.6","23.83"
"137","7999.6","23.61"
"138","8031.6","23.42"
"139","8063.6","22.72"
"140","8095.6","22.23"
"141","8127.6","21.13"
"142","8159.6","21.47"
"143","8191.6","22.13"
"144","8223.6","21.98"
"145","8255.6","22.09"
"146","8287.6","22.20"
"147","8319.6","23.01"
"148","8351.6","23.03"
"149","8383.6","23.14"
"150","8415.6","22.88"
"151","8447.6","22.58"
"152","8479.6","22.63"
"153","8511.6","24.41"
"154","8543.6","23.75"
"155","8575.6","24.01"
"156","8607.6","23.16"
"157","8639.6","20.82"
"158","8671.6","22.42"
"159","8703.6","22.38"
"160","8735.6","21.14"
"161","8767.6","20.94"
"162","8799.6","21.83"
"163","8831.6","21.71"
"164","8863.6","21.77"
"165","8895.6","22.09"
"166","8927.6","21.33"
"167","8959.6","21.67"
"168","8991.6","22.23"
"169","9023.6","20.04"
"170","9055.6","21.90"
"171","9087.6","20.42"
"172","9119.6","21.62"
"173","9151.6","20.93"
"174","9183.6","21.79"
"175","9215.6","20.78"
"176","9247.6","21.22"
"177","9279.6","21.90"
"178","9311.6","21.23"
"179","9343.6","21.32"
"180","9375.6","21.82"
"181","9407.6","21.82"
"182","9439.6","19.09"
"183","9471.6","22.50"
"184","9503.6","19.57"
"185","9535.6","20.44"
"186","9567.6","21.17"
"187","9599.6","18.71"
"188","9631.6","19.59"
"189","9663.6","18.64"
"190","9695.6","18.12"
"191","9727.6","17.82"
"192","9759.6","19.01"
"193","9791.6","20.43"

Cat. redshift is 0.138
